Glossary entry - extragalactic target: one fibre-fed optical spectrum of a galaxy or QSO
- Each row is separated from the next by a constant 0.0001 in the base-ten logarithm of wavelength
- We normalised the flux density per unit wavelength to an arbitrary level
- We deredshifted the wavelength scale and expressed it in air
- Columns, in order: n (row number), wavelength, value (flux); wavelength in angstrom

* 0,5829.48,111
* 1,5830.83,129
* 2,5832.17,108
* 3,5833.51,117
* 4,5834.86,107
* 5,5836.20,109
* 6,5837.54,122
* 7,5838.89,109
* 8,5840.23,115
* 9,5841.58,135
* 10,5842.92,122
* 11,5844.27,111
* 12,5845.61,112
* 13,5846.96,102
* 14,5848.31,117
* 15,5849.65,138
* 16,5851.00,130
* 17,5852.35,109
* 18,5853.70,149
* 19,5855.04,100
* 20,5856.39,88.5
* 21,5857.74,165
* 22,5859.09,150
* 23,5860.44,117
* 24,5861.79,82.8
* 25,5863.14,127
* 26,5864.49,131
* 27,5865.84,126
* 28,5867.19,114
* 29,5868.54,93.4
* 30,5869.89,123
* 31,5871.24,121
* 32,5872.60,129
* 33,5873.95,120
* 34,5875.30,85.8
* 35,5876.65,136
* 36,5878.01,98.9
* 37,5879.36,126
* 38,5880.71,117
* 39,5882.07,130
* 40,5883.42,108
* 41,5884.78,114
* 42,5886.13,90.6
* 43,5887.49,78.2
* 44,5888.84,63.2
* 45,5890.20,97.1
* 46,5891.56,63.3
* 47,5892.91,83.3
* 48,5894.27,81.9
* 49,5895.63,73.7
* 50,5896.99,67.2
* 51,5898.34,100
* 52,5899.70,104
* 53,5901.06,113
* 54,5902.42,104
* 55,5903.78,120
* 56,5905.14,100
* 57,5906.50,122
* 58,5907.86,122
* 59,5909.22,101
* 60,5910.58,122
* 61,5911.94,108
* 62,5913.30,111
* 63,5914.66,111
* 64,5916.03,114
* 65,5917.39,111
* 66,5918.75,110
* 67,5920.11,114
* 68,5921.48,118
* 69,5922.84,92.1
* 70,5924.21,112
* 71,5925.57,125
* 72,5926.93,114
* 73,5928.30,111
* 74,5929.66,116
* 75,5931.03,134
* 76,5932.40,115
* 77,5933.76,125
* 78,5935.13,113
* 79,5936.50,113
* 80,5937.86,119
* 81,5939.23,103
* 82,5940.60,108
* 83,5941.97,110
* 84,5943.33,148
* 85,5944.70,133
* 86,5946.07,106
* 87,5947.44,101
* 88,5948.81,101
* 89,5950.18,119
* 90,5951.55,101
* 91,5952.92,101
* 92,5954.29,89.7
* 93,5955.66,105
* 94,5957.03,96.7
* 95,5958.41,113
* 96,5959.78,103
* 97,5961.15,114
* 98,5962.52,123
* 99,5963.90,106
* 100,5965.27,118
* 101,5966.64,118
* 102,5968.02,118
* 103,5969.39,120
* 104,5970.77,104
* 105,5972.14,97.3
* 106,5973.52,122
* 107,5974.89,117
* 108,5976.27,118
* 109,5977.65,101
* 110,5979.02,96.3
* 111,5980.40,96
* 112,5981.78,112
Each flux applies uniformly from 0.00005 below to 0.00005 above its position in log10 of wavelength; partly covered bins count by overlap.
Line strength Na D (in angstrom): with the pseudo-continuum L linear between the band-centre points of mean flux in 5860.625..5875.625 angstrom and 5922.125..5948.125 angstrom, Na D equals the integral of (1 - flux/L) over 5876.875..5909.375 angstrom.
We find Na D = 4.4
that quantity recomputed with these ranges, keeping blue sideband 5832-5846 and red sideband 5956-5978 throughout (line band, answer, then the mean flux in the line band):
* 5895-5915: 1.5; 105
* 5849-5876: -1.2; 120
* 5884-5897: 3.6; 82.1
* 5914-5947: -0.8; 116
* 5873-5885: -0.1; 115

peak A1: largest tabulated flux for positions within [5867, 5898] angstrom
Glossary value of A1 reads 136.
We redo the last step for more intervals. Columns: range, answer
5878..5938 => 134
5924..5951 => 148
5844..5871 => 165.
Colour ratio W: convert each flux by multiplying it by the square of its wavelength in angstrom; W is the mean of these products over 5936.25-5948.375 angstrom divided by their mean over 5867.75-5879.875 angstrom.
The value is 1.03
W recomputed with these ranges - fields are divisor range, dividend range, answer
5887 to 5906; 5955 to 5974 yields 1.27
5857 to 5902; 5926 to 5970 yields 1.08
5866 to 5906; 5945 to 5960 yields 1.04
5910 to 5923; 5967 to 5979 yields 1.02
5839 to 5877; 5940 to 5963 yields 0.95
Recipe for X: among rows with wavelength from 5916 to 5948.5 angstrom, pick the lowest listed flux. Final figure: 92.1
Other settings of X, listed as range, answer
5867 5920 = 63.2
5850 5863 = 82.8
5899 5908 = 100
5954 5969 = 89.7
